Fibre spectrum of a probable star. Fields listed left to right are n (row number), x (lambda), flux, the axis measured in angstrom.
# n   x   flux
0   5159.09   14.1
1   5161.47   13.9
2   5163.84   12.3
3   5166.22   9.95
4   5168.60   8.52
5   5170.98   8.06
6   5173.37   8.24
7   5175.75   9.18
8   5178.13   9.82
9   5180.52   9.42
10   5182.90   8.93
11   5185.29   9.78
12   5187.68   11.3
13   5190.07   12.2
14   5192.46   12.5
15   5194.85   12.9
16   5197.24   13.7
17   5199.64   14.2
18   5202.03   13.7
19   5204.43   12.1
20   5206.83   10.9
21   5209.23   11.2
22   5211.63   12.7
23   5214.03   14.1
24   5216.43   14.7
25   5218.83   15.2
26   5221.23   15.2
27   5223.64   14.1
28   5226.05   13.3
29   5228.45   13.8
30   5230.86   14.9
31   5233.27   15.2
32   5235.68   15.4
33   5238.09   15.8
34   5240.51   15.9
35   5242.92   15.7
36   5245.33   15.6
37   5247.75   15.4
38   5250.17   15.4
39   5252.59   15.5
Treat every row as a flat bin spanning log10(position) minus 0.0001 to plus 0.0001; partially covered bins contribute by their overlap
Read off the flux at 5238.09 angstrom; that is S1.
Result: 15.8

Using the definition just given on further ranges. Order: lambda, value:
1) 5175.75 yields 9.18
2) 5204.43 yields 12.1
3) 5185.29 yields 9.78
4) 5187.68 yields 11.3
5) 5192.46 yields 12.5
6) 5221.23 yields 15.2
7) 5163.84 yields 12.3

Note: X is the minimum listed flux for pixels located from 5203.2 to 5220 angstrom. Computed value 10.9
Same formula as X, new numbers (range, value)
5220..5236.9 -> 13.3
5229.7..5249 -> 14.9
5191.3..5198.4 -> 12.5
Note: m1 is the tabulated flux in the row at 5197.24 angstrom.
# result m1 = 13.7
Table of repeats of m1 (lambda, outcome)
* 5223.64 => 14.1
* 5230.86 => 14.9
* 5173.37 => 8.24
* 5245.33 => 15.6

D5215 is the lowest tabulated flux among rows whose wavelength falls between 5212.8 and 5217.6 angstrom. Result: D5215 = 14.1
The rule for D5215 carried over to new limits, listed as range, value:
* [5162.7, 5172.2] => 8.06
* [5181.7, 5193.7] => 8.93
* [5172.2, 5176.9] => 8.24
